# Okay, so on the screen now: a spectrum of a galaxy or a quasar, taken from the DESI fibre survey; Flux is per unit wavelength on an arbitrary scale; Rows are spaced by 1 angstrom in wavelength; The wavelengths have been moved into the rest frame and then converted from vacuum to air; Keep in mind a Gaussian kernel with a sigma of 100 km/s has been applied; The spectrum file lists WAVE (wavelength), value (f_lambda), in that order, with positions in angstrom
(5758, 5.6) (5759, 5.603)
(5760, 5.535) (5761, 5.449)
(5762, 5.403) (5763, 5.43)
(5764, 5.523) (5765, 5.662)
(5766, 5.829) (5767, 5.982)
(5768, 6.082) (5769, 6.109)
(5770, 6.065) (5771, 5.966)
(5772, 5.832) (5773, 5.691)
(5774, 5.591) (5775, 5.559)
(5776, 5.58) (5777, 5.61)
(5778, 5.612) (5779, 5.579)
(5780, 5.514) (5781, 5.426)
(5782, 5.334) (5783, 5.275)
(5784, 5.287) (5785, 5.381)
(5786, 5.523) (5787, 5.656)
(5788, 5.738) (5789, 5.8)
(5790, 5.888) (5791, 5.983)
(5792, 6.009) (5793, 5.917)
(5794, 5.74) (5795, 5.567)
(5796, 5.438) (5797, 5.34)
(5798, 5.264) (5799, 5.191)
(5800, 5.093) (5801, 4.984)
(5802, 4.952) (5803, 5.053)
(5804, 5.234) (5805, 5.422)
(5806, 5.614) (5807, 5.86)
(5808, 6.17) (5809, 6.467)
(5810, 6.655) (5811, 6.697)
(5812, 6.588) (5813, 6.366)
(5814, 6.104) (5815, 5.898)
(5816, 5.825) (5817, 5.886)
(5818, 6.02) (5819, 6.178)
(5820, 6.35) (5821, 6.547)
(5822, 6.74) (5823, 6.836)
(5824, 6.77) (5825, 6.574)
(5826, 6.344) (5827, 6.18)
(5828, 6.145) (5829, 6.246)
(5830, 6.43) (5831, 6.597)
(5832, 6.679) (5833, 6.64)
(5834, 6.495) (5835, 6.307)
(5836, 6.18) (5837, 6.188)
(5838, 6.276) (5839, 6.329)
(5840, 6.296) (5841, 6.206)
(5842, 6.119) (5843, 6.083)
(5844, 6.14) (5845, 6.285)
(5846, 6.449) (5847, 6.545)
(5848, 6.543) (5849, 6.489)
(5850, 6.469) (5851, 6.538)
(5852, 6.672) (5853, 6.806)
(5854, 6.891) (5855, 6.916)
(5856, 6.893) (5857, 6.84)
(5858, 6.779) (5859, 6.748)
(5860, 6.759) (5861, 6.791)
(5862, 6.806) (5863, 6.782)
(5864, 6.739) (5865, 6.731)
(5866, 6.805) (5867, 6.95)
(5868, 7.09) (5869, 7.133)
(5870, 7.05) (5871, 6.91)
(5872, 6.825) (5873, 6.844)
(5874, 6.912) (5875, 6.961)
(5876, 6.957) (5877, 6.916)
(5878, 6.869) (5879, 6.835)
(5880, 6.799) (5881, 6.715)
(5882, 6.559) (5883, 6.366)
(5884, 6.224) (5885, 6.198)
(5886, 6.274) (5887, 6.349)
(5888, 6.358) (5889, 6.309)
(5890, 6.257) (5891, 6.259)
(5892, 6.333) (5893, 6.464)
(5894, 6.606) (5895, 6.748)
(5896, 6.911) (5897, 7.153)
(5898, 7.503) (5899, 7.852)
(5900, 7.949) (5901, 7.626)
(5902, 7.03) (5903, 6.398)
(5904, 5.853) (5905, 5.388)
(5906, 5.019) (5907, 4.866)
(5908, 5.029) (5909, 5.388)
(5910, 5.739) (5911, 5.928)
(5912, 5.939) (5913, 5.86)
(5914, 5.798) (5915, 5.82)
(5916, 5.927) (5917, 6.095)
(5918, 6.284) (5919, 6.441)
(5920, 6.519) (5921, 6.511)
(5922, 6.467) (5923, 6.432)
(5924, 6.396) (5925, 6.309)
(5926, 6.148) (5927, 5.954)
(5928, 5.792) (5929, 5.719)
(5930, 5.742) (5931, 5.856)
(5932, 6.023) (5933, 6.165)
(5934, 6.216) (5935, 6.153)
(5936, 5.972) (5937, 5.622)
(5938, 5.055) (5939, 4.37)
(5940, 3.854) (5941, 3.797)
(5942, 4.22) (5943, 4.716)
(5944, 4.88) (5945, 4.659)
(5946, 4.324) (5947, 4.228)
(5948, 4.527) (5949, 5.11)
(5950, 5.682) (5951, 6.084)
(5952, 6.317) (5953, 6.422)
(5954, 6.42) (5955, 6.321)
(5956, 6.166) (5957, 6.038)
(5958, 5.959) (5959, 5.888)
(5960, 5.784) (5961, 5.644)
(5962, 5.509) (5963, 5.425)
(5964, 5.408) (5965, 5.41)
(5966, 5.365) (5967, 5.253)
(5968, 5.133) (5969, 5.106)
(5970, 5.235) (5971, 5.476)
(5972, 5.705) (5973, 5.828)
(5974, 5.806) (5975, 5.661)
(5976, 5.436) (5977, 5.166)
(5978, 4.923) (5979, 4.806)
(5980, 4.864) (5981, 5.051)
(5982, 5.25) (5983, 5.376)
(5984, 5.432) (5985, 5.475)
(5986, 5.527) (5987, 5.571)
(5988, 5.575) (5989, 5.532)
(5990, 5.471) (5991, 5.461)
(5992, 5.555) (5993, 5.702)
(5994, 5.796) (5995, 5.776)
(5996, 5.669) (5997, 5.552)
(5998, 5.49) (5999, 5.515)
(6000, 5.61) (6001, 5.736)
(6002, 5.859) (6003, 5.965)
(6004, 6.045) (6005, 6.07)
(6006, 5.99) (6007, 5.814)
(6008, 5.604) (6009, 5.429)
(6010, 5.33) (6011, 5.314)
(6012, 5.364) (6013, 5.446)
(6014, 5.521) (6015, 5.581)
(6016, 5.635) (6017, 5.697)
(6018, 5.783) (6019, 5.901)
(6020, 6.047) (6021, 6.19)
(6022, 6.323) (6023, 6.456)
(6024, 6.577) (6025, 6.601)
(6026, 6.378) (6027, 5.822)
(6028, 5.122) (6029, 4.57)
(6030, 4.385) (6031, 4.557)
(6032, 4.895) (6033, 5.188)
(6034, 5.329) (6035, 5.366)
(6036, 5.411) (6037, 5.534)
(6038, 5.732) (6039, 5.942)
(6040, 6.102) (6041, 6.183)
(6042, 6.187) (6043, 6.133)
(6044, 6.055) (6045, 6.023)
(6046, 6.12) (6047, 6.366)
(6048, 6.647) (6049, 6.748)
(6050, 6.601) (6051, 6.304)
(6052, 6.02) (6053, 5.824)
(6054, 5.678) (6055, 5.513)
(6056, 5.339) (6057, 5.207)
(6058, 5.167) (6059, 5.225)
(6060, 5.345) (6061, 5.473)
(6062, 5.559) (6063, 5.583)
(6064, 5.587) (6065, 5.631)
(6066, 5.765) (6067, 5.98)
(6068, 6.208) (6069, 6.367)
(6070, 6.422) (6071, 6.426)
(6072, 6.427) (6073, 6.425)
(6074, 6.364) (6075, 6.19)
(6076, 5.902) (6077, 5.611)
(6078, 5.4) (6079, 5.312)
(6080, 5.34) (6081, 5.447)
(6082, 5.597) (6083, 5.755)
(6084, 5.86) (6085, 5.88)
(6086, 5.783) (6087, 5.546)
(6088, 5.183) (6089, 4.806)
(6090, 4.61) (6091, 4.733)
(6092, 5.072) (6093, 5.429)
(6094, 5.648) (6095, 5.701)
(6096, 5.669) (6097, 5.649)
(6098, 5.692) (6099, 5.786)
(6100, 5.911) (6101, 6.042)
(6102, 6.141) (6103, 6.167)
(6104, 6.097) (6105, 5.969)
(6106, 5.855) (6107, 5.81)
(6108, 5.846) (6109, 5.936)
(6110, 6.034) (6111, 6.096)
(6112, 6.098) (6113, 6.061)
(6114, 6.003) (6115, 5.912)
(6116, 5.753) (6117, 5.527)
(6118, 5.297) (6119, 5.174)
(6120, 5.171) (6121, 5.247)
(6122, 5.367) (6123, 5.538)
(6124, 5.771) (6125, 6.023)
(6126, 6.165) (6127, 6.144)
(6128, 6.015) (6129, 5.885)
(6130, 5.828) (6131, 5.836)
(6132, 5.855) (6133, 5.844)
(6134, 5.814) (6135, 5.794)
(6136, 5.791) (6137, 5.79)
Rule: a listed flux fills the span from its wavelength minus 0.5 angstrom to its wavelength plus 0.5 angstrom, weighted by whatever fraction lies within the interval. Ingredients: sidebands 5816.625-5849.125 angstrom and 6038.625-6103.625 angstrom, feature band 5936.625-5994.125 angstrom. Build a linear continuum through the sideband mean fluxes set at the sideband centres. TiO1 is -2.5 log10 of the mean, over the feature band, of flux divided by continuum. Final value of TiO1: 0.13 mag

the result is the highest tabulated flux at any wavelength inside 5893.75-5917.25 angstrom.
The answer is 7.949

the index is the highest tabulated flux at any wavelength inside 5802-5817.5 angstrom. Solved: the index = 6.697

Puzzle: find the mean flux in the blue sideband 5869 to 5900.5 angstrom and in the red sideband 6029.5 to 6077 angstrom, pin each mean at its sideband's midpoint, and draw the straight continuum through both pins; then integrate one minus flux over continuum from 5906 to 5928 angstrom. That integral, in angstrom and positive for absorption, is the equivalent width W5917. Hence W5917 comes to 2.0 angstrom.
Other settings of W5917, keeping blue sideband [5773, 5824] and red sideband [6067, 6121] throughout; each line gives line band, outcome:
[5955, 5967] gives 0.1 angstrom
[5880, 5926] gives -4.4 angstrom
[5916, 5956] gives 0.8 angstrom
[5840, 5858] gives -2.3 angstrom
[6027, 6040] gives 1.2 angstrom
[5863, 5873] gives -2.0 angstrom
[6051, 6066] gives 0.6 angstrom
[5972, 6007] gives 1.3 angstrom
